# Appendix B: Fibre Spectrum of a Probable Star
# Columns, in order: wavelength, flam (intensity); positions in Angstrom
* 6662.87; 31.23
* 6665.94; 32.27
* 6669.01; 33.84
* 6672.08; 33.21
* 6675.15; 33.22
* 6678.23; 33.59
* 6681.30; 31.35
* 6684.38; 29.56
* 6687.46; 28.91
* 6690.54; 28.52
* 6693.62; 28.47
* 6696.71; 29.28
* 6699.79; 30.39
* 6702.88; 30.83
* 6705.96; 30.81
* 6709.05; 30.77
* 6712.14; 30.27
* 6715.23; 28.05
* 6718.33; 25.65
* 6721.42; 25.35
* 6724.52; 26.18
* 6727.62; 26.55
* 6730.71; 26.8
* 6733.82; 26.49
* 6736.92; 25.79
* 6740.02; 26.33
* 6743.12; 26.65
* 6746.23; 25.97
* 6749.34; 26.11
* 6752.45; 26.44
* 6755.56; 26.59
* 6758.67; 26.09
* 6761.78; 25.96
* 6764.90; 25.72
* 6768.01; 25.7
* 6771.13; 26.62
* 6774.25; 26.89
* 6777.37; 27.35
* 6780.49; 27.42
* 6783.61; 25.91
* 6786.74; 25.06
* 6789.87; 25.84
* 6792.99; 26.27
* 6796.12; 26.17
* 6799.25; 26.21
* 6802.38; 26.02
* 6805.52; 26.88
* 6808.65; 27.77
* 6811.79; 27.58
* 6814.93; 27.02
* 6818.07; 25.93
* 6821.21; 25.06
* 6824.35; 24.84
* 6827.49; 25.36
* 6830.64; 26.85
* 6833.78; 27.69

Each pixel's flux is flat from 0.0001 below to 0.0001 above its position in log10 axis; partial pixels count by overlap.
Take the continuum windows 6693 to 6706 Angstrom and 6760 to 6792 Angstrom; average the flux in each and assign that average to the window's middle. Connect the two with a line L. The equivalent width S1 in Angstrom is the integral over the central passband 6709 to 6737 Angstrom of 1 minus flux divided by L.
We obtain 1.7 Angstrom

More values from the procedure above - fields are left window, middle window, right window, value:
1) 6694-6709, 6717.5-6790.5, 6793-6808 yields 5.0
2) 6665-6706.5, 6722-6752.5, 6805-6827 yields 3.0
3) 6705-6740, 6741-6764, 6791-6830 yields 0.7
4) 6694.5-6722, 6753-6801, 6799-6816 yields 2.4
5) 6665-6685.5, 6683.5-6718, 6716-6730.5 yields -0.5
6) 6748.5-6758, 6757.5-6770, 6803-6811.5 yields 0.3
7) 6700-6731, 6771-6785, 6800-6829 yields 0.1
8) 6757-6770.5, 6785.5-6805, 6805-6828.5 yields 0.1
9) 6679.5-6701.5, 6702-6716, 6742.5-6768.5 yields -0.8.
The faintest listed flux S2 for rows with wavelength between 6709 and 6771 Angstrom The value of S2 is 25.35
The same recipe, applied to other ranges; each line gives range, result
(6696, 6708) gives 29.28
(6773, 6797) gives 25.06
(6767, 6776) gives 25.7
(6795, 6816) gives 26.02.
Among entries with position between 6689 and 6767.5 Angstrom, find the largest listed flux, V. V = 30.83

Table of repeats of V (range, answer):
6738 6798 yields 27.42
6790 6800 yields 26.27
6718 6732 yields 26.8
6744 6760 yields 26.59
